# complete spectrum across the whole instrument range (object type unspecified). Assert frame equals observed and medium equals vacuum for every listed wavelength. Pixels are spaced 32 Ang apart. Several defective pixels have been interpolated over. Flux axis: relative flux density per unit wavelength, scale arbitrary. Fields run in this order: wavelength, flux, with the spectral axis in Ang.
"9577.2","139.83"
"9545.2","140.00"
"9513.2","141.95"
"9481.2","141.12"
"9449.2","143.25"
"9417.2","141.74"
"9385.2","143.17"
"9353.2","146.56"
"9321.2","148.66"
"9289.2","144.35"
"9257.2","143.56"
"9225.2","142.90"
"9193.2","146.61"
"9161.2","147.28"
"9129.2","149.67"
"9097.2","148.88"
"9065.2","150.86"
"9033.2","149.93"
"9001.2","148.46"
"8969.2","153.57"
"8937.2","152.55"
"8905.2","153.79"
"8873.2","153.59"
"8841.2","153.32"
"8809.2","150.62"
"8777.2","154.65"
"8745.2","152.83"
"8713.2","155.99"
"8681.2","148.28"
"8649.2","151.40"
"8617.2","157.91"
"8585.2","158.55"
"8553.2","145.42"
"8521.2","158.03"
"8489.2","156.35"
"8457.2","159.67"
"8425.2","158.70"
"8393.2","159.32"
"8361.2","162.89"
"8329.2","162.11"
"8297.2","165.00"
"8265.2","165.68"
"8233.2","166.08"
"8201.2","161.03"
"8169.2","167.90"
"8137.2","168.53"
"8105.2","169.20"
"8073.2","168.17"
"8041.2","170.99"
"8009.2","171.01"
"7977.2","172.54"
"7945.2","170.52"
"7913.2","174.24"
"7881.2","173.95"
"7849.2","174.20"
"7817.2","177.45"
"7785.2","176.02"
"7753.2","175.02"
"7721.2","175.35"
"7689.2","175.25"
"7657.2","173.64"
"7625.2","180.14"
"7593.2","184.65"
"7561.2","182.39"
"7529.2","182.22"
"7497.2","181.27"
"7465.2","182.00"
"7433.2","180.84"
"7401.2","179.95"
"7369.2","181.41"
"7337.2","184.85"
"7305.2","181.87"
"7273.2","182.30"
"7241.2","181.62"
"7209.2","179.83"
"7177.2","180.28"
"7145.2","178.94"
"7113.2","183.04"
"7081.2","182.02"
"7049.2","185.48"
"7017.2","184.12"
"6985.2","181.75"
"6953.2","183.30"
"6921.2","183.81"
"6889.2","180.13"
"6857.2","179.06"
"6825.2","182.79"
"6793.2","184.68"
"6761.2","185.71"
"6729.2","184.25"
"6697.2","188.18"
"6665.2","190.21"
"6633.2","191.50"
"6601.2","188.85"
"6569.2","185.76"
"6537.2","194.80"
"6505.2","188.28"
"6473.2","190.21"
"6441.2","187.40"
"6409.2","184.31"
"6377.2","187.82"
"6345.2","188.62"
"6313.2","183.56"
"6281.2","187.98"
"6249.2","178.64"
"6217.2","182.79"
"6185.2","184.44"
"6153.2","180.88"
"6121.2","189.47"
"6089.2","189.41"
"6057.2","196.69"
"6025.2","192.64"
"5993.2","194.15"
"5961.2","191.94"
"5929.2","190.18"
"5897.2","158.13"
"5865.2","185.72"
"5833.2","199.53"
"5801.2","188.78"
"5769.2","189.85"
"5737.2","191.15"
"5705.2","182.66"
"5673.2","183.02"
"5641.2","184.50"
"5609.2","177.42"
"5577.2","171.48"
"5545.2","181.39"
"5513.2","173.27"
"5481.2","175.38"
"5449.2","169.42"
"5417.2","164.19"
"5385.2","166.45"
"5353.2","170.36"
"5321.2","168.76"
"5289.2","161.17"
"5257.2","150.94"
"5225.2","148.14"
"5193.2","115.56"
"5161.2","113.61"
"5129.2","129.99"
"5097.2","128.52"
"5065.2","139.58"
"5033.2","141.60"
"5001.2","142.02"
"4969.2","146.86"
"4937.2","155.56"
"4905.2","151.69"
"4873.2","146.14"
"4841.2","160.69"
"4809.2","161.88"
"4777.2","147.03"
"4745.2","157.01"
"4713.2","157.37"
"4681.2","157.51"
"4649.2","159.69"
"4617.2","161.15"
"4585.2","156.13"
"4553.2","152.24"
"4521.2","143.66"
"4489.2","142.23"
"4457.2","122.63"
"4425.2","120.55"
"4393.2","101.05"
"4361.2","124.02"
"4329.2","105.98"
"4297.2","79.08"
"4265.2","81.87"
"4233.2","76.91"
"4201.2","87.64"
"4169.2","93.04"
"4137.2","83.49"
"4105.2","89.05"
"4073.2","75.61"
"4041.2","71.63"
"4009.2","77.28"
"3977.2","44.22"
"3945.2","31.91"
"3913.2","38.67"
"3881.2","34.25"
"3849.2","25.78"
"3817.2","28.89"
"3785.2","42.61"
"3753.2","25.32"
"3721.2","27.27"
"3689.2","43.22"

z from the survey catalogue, 0.00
